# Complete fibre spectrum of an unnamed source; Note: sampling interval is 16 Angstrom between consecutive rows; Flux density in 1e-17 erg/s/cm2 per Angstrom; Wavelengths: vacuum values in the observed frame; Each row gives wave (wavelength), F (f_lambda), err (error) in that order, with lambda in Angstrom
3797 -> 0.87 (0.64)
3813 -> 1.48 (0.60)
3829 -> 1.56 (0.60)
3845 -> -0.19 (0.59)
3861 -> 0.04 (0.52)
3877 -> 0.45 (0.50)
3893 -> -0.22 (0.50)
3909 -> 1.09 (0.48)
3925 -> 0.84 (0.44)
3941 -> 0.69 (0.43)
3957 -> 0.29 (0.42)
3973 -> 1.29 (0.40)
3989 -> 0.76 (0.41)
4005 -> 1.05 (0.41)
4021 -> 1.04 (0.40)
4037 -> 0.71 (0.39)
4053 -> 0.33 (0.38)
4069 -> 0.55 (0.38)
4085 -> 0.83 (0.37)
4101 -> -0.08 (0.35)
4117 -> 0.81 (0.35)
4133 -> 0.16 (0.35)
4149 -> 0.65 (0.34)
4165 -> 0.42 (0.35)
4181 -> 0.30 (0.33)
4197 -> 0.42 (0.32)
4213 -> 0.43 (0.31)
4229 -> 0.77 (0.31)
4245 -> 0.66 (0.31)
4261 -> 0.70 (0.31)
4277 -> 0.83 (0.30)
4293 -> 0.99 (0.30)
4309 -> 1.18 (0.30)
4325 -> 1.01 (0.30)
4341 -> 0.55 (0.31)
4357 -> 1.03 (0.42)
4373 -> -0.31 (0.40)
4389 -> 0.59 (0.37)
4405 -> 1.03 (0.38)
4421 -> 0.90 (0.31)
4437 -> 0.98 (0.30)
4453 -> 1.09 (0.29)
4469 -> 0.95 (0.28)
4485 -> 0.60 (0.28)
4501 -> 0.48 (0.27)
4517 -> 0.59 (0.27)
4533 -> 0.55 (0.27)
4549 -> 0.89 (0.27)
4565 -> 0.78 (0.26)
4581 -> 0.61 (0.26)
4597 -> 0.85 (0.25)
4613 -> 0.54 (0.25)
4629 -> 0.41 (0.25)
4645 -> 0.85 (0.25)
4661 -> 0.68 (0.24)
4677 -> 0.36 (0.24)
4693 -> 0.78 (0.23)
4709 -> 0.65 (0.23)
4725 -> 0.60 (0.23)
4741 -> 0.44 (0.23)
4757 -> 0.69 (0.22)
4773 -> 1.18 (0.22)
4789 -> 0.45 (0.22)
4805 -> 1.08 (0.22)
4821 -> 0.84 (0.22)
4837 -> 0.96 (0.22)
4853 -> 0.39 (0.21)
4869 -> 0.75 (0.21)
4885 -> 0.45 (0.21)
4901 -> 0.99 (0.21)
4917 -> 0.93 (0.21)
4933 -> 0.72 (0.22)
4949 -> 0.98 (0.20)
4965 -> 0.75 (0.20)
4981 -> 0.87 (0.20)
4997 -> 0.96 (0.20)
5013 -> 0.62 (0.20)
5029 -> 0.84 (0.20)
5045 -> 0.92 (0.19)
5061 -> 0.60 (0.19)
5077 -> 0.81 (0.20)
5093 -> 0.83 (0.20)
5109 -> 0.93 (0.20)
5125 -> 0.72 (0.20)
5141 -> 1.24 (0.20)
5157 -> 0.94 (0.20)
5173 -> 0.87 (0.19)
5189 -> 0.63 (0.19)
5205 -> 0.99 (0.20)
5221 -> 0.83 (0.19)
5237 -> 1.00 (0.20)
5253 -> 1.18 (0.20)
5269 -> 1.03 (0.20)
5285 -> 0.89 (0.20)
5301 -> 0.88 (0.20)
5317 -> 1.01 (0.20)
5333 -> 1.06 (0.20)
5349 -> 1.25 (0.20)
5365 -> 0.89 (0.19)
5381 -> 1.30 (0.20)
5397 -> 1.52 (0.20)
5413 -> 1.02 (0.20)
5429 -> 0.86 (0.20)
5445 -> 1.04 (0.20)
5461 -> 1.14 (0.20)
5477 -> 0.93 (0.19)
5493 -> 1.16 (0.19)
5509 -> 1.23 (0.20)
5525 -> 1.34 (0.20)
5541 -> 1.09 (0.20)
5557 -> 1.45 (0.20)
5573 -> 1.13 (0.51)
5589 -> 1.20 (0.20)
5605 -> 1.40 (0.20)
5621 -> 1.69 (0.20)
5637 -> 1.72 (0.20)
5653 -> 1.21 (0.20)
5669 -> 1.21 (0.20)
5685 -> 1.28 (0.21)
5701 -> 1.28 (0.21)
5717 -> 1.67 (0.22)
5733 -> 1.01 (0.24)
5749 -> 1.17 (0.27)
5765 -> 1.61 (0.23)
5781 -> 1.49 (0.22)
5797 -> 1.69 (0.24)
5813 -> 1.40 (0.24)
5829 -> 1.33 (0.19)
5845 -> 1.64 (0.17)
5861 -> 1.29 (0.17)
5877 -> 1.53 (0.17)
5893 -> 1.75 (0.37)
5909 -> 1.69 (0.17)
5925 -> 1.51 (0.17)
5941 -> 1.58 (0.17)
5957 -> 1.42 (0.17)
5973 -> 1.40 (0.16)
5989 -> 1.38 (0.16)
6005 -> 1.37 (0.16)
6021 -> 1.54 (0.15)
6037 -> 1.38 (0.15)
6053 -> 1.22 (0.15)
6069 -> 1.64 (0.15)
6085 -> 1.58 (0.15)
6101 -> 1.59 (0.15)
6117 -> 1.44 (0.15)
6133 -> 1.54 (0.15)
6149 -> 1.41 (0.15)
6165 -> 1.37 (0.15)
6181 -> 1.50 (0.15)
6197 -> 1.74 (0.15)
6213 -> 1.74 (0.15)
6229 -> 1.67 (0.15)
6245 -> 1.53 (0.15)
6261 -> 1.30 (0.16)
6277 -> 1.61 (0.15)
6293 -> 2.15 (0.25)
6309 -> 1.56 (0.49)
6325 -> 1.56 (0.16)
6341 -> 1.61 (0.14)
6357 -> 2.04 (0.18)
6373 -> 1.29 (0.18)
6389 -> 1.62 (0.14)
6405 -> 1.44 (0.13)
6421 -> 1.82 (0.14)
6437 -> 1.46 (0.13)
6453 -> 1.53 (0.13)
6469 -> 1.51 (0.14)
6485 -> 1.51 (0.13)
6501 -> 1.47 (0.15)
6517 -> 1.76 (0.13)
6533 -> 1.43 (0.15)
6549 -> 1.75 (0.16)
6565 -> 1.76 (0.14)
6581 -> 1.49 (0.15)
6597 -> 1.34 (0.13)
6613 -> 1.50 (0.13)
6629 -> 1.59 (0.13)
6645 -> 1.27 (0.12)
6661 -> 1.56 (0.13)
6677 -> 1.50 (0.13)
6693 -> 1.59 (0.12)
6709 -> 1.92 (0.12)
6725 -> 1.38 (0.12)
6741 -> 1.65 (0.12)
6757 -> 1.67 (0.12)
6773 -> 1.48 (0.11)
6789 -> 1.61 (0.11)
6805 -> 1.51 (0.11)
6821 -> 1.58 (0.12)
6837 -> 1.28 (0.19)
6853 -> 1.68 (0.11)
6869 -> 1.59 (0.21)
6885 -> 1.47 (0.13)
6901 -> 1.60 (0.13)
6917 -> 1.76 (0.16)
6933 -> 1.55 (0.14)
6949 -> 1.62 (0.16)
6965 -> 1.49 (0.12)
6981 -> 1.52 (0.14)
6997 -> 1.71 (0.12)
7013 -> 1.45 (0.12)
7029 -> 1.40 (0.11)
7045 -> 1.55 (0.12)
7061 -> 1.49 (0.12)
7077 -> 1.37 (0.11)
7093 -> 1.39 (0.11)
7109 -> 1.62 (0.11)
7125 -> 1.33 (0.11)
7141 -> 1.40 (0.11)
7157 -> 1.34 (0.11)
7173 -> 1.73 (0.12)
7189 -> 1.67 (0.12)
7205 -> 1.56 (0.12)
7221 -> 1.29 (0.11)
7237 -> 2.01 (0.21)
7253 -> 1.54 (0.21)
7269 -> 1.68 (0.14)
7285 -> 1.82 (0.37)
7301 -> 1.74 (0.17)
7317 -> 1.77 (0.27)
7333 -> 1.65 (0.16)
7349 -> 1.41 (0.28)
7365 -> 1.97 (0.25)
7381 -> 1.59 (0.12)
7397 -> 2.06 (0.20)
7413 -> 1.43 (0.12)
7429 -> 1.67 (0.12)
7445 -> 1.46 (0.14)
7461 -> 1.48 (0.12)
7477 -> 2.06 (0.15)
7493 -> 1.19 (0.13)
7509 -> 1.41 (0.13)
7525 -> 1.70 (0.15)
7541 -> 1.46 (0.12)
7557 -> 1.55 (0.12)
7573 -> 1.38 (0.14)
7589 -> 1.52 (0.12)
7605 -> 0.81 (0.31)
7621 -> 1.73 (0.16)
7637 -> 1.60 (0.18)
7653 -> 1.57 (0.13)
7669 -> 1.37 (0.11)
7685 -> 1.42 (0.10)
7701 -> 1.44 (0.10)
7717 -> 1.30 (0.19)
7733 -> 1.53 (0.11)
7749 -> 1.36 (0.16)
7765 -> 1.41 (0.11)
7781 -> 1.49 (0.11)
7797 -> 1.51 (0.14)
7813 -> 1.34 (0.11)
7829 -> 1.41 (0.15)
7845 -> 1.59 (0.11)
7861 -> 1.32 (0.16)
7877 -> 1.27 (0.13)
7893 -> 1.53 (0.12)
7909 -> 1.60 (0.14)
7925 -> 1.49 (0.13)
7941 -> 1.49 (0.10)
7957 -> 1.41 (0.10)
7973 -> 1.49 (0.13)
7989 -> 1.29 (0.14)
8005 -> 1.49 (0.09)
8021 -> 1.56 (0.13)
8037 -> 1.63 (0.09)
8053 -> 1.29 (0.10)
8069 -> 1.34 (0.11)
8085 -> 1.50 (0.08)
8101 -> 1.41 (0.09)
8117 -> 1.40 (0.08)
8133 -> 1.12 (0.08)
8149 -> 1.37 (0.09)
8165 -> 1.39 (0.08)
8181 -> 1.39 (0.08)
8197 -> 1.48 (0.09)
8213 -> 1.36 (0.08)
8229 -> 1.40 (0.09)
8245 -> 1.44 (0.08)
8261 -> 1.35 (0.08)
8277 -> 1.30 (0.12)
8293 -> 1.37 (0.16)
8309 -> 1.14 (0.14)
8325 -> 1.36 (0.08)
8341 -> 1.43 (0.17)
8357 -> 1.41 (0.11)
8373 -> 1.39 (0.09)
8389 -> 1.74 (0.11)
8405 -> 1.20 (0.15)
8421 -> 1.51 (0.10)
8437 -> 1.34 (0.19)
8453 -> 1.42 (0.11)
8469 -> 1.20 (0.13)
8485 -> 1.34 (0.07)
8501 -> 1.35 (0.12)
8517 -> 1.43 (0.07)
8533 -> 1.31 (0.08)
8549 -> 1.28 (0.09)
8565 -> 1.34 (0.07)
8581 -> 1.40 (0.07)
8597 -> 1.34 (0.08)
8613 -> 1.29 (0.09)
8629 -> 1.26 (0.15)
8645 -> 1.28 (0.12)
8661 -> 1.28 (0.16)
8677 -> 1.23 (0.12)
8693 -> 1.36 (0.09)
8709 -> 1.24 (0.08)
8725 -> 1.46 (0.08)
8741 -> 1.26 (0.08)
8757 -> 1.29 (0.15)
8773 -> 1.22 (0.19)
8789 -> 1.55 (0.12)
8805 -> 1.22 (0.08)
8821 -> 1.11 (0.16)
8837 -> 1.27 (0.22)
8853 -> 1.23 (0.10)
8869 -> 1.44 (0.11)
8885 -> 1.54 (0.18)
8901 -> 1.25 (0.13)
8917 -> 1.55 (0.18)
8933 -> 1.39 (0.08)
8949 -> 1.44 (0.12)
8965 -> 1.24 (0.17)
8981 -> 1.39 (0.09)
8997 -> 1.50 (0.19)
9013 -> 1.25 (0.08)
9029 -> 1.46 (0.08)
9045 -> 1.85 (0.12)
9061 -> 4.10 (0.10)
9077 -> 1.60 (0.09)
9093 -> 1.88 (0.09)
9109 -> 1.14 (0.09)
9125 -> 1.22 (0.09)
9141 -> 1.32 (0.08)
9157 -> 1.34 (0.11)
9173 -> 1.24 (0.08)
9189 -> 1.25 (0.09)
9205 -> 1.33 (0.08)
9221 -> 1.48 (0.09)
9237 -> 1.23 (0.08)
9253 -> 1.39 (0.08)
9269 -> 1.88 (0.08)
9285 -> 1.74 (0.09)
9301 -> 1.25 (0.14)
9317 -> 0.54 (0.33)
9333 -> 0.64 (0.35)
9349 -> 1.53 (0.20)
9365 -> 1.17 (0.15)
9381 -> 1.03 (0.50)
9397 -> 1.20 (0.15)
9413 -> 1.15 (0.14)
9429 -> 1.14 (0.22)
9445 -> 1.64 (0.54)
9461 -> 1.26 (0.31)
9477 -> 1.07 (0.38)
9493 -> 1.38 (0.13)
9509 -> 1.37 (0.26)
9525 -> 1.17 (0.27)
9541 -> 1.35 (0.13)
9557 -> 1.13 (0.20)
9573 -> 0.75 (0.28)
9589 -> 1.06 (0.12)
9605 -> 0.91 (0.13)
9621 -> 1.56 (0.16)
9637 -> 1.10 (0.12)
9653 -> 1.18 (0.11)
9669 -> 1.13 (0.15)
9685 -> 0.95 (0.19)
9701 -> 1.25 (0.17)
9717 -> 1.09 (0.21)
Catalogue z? 0.380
